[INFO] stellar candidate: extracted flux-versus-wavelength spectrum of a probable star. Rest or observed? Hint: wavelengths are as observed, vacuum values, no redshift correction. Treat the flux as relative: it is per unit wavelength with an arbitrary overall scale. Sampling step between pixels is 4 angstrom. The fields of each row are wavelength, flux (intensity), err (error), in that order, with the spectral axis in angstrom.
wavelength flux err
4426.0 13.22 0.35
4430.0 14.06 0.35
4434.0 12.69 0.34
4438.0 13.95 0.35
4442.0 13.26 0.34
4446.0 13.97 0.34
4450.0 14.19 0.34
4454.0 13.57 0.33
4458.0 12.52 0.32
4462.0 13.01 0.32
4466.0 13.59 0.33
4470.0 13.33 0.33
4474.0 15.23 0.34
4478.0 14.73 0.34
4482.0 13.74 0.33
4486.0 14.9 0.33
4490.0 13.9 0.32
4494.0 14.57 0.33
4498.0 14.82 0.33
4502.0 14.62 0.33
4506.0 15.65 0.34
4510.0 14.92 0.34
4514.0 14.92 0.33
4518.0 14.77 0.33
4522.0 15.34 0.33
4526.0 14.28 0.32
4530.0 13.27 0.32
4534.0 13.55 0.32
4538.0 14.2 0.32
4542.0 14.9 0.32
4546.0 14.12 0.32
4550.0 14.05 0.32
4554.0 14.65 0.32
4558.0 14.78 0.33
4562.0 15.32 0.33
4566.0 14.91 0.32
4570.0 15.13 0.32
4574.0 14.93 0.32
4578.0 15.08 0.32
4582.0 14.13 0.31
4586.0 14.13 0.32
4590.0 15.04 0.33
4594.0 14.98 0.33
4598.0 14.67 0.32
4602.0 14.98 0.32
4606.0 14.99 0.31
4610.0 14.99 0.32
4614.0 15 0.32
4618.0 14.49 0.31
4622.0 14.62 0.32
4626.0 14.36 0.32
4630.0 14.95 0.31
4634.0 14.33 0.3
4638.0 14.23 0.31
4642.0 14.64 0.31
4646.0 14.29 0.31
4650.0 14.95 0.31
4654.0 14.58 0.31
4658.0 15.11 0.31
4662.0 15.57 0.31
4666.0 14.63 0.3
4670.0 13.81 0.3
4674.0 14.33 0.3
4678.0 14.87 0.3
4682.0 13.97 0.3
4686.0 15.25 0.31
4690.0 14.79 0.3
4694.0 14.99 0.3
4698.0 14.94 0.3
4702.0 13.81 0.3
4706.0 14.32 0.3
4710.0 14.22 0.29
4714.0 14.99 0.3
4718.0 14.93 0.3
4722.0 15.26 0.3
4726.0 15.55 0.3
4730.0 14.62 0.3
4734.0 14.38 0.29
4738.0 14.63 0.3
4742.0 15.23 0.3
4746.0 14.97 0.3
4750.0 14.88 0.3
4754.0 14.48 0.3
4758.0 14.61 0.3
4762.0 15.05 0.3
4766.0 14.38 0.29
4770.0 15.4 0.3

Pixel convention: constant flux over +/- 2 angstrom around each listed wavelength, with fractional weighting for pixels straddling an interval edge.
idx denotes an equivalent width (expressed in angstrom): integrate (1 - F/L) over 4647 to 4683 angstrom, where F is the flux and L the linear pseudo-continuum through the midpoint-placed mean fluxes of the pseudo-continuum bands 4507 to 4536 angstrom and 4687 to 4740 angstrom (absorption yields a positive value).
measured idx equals 0.0 angstrom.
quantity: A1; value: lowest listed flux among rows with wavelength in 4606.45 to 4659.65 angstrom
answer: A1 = 14.23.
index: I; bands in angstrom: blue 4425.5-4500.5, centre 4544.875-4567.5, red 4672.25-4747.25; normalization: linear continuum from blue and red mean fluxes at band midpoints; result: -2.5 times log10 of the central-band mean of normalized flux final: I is -0.03 mag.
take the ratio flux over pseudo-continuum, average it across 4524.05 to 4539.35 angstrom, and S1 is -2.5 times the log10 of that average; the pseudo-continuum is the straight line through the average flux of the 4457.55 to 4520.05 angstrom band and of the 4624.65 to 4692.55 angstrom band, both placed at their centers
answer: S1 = 0.05 mag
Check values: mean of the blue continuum 14.4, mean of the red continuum 14.6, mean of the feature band 13.8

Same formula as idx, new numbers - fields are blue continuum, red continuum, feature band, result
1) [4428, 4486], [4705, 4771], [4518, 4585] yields -2.07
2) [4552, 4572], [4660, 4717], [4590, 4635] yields 0.12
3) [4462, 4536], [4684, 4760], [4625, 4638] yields 0.11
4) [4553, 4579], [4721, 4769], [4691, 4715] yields 0.54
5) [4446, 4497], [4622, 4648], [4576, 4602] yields -0.66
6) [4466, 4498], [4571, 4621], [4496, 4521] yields -0.92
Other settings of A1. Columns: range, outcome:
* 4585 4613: 14.13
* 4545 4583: 14.05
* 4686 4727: 13.81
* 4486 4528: 13.9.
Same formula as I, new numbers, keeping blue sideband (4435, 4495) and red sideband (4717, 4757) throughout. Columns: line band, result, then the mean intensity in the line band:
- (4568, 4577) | -0.06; 15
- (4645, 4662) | -0.02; 14.9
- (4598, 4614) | -0.04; 14.9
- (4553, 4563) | -0.05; 14.9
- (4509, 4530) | -0.05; 14.7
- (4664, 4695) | 0.01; 14.6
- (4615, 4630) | -0.01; 14.6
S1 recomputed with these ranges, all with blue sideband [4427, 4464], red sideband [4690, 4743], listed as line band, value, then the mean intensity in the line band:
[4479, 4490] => -0.05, 14.3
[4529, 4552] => -0.01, 14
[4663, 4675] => 0.01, 14.4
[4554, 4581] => -0.07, 15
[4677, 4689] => -0.01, 14.7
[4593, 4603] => -0.05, 14.9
